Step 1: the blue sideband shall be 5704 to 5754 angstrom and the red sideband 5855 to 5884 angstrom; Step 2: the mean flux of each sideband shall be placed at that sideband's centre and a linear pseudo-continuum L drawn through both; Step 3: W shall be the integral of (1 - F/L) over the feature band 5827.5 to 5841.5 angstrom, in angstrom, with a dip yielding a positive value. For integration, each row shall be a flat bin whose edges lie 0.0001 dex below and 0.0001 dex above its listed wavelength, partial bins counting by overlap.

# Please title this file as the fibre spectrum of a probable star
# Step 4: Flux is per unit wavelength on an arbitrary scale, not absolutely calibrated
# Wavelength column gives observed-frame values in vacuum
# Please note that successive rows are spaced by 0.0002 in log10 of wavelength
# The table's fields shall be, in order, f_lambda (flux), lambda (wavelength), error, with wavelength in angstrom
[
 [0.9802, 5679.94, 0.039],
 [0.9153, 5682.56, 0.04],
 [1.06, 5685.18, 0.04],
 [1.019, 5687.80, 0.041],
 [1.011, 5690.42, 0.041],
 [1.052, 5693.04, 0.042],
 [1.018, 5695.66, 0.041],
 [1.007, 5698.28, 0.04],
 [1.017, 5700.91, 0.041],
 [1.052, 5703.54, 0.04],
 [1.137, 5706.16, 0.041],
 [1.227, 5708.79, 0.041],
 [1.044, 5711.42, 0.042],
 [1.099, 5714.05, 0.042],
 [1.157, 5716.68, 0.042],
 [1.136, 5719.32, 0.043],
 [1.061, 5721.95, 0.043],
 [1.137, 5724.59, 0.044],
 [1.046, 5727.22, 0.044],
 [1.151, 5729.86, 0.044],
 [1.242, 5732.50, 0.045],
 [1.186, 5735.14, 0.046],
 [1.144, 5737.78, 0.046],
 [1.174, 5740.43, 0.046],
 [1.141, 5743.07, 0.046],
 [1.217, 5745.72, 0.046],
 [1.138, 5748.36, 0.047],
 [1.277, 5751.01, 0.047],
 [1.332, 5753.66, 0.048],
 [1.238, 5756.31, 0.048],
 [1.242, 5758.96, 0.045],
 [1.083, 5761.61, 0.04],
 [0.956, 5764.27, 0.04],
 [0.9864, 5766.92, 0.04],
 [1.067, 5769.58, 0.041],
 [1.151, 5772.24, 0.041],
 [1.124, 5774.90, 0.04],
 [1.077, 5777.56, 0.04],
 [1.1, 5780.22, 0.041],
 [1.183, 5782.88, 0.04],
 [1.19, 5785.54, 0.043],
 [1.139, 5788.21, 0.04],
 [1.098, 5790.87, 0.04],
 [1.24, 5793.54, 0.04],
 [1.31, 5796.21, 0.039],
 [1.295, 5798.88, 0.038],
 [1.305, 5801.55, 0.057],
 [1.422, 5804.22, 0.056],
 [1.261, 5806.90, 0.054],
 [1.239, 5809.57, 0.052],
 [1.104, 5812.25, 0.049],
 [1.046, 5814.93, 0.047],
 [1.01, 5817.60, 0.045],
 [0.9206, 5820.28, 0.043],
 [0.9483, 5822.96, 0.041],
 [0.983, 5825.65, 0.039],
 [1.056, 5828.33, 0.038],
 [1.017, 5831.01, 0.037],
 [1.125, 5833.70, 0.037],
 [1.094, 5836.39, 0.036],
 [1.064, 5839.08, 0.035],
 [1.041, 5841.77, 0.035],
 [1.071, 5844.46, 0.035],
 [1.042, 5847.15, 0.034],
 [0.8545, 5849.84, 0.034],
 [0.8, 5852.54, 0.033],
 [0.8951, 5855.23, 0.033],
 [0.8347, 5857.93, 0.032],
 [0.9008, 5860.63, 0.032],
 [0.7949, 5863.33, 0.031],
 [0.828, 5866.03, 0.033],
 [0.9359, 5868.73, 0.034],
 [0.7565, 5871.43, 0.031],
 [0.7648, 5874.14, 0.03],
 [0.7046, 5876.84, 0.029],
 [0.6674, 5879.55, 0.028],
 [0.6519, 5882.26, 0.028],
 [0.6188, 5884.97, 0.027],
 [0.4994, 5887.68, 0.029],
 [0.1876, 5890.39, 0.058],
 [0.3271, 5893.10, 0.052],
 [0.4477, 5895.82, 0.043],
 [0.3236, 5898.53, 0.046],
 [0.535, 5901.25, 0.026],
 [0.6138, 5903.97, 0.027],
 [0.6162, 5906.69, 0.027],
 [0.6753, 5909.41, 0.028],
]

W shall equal -3.0 angstrom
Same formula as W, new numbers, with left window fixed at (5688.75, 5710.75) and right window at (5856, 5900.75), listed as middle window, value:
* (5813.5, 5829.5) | -4.50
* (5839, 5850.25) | -4.70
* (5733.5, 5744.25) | -2.13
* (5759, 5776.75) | -3.39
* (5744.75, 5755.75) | -3.47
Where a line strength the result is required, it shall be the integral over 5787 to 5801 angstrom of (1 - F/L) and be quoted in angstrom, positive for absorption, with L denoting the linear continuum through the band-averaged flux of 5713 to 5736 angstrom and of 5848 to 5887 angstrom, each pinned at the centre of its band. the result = -3.8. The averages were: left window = 1.13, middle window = 1.22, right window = 0.784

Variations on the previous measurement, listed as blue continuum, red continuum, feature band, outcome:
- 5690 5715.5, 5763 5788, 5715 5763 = -4.0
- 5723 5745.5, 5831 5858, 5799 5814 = -3.1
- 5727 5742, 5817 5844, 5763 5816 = -4.0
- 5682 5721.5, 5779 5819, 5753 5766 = -0.2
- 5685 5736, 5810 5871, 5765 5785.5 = -1.3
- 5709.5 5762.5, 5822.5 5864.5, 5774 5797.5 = -1.9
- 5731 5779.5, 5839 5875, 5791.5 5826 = -4.9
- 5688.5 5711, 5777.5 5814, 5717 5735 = -0.5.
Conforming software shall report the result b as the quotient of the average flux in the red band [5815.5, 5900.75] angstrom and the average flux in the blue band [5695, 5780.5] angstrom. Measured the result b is 0.7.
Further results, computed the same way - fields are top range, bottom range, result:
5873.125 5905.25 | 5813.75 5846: 0.51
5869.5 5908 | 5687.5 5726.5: 0.52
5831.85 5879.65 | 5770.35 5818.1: 0.76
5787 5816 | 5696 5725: 1.12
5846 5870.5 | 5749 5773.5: 0.76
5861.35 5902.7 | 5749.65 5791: 0.53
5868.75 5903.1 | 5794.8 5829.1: 0.48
